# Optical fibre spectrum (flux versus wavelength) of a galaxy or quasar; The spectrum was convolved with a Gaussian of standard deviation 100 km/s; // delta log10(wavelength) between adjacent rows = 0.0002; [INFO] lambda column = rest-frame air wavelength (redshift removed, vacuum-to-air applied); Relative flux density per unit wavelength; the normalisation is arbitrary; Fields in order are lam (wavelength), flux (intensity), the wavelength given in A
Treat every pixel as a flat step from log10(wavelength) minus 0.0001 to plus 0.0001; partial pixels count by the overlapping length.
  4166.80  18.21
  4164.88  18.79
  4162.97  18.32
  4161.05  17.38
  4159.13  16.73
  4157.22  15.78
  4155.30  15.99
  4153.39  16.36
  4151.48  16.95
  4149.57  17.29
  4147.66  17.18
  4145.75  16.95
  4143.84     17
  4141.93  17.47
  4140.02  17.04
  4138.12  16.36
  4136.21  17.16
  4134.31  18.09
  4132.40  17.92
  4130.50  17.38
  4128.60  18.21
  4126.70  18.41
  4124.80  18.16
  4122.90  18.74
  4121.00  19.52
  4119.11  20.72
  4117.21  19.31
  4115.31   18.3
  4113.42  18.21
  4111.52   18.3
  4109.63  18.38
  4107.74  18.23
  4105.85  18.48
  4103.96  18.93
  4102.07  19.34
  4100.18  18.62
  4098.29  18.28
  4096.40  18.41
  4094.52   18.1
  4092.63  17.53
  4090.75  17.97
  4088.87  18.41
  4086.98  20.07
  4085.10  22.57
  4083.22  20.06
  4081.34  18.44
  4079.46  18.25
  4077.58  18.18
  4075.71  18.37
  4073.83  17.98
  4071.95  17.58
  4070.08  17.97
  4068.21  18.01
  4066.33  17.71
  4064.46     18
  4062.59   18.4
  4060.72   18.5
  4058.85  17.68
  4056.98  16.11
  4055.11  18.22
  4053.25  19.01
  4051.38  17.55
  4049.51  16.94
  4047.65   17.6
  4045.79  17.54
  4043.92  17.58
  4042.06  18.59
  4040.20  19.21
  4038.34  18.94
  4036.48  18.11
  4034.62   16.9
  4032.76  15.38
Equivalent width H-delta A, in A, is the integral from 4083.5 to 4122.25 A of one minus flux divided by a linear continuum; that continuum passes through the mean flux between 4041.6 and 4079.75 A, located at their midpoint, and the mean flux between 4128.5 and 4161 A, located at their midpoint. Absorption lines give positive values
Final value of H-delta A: -3.2 A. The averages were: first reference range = 17.9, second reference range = 17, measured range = 18.9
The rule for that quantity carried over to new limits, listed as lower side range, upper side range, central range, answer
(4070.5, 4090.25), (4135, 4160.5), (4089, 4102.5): 0.1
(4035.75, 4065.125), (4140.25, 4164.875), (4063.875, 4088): -1.3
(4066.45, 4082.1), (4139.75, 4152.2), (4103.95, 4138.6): -1.8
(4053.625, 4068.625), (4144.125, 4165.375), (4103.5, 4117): -0.8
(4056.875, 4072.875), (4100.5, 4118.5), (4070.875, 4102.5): -0.8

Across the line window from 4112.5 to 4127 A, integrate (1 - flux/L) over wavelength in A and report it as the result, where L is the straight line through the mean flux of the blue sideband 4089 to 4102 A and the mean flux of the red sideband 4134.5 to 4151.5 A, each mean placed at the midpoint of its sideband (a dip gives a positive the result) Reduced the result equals -1.1 A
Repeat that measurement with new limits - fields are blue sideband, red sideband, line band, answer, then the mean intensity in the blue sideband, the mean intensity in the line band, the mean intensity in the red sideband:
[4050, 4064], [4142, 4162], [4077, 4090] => -1.4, 17.9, 19.4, 16.8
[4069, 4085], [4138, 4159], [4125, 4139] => -0.4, 18.6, 17.7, 16.8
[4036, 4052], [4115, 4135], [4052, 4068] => 0.2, 18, 17.9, 18.6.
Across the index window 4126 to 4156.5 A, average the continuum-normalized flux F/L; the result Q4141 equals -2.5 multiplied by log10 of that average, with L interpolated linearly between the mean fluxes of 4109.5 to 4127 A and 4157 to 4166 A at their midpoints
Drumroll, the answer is 0.06 mag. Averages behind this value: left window 18.8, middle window 17.2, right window 17.6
